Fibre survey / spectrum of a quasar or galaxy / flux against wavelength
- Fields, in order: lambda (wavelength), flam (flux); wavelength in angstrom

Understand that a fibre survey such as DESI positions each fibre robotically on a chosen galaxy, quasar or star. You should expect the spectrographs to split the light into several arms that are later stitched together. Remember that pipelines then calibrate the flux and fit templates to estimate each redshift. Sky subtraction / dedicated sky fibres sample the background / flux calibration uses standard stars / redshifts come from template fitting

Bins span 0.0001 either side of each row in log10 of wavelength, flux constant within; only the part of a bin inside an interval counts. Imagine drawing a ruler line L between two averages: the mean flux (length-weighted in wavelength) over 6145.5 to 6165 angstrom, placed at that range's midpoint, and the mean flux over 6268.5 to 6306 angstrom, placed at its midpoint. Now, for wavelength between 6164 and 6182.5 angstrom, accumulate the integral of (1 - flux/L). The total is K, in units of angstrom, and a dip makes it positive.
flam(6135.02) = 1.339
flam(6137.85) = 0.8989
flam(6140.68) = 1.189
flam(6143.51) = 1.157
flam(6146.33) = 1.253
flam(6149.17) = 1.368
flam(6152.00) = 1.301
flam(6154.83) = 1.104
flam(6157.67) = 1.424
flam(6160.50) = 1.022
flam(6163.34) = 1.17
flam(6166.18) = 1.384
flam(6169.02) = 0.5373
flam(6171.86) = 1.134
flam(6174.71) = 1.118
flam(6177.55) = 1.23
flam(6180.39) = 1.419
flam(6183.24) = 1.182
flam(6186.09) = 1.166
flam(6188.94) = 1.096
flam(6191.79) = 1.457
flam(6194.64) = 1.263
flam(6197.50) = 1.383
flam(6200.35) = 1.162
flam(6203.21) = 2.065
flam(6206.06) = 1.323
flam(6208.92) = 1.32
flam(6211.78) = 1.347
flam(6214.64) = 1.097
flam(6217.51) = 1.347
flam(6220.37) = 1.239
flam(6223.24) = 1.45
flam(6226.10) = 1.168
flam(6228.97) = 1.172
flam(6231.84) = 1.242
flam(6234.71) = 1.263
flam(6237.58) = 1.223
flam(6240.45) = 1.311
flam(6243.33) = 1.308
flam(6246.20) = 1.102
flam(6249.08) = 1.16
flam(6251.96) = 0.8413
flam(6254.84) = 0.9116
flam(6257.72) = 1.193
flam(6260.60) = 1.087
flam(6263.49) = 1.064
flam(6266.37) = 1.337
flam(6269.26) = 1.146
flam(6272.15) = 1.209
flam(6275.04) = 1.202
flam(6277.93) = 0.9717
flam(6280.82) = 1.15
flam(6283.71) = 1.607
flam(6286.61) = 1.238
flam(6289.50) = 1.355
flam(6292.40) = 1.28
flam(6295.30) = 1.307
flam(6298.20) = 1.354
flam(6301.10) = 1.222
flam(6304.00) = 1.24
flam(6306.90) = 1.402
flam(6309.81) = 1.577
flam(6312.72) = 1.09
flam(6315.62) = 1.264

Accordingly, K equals 1.5 angstrom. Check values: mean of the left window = 1.24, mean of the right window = 1.26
